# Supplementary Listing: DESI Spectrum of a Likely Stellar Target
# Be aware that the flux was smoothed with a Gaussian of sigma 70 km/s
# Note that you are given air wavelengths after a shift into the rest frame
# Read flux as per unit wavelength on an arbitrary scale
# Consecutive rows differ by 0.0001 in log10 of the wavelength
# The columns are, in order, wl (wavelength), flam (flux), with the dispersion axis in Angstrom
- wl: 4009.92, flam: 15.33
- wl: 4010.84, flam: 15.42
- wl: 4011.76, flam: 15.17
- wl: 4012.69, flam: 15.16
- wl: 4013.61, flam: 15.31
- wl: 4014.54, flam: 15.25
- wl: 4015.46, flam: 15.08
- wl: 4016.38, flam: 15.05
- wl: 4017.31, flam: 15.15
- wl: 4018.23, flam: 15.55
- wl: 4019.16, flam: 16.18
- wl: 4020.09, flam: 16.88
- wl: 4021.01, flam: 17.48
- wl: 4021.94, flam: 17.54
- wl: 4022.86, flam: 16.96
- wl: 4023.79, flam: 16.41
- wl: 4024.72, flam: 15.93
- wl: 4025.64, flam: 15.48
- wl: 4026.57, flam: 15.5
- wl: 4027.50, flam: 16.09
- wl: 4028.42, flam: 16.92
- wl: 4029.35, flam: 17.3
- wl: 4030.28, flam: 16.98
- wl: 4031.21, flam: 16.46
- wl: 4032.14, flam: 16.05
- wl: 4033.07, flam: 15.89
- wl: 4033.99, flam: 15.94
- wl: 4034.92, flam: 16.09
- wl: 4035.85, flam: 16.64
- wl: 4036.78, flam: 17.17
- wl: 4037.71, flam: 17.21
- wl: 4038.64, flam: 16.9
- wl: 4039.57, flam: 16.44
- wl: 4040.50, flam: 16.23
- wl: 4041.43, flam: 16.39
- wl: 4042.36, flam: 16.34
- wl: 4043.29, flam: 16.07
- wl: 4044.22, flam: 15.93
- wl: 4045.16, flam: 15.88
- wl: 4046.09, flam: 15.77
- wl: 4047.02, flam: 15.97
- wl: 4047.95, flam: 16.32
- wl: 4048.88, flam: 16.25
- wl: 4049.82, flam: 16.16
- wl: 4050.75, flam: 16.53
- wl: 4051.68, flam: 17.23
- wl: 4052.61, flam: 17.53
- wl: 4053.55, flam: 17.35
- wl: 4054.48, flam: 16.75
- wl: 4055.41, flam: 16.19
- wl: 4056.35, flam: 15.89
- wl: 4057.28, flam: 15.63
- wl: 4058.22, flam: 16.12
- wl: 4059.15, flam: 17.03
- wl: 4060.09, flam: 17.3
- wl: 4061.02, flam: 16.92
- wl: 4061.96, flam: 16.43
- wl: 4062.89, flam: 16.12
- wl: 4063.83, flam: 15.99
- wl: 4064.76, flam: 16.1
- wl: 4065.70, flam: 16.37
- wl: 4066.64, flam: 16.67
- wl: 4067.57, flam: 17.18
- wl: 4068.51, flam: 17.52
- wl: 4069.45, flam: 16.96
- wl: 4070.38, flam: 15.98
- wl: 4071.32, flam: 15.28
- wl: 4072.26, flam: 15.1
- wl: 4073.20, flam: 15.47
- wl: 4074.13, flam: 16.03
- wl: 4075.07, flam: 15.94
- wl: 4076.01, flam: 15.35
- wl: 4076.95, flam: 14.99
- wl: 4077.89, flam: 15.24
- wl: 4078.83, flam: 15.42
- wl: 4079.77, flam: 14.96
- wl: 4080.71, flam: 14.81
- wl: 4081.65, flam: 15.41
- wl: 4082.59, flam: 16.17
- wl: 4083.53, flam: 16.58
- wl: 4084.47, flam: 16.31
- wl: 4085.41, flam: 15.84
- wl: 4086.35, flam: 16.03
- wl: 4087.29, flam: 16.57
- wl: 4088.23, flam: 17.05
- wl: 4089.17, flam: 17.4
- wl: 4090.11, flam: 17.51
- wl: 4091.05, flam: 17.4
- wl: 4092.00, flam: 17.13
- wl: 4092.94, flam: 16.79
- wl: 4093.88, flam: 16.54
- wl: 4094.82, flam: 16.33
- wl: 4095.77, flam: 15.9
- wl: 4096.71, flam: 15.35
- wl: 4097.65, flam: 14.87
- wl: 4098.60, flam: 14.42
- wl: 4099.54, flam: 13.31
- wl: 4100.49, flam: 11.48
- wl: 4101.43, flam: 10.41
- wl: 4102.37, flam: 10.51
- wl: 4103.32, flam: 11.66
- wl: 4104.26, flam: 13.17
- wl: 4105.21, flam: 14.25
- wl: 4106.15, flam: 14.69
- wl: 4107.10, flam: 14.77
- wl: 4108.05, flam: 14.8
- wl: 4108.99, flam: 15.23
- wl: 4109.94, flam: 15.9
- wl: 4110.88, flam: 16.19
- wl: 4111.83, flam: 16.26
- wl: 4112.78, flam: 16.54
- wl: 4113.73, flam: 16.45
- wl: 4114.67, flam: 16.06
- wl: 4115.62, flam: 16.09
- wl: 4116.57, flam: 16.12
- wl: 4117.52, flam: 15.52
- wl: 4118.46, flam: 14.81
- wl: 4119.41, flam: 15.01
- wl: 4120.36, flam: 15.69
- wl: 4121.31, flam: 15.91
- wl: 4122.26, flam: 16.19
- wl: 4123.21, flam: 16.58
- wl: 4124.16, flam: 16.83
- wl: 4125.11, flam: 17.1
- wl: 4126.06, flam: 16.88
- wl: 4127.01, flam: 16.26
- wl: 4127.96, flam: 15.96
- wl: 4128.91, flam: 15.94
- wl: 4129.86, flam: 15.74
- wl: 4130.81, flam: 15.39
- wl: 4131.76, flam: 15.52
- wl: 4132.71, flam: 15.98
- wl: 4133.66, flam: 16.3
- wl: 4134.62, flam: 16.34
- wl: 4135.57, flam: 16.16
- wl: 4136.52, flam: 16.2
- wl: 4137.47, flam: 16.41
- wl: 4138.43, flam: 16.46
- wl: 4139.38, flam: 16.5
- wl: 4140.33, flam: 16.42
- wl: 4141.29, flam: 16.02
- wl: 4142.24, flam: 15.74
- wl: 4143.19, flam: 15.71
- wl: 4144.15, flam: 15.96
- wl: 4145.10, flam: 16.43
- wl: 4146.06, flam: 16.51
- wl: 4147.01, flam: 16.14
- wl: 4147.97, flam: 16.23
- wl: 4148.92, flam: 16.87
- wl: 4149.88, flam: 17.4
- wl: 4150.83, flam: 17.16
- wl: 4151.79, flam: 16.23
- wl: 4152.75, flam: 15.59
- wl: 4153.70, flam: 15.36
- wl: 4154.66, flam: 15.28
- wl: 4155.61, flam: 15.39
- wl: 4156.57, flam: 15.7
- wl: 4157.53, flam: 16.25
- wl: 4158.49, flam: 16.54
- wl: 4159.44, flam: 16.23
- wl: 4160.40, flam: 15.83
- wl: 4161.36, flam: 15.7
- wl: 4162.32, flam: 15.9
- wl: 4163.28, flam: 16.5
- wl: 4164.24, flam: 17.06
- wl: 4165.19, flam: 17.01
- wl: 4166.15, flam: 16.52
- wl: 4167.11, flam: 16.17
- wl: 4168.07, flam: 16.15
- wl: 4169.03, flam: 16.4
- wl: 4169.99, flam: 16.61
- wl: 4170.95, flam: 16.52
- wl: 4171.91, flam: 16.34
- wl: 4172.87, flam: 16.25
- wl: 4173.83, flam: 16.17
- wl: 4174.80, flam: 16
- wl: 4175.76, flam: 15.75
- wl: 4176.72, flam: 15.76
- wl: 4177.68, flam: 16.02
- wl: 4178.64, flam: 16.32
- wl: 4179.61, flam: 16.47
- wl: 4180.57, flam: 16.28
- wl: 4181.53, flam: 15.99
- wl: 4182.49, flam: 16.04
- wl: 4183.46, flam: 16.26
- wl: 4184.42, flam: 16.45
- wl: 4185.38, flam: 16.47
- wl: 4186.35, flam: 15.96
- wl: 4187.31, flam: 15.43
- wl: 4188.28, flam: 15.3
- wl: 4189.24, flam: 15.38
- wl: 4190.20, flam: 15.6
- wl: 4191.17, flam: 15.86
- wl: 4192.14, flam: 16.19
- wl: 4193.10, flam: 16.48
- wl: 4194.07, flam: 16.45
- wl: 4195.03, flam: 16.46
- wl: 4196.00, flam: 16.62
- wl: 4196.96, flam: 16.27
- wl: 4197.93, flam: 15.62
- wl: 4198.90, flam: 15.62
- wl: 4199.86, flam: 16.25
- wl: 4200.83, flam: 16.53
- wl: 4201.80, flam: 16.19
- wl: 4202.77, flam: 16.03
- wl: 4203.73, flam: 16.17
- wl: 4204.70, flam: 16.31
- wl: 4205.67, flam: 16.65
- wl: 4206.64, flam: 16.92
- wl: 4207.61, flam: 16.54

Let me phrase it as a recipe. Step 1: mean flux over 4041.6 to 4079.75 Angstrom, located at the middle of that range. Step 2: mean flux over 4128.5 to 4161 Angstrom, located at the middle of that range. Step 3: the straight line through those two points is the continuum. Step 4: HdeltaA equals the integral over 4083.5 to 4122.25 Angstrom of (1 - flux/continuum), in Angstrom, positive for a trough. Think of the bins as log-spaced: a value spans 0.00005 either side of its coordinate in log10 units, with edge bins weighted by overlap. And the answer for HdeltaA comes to 2.0 Angstrom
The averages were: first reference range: 16.2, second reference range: 16.1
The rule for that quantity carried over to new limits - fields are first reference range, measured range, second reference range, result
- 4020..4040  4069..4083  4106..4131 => 0.6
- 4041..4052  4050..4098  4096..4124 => -2.0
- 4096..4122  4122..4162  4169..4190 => -2.2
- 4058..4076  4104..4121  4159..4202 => 0.8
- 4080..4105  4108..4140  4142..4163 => -0.8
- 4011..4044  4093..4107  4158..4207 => 2.0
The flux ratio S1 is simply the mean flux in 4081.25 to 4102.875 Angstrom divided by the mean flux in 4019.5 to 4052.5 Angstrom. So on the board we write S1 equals 0.94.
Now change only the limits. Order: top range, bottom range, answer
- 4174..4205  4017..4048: 0.98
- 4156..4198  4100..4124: 1.09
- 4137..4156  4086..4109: 1.08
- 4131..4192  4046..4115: 1.02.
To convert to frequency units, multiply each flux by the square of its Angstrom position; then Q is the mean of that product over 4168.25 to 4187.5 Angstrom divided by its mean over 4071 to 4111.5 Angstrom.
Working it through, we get 1.11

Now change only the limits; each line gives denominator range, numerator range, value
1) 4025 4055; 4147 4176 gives 1.05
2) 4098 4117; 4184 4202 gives 1.16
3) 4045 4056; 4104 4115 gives 0.96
